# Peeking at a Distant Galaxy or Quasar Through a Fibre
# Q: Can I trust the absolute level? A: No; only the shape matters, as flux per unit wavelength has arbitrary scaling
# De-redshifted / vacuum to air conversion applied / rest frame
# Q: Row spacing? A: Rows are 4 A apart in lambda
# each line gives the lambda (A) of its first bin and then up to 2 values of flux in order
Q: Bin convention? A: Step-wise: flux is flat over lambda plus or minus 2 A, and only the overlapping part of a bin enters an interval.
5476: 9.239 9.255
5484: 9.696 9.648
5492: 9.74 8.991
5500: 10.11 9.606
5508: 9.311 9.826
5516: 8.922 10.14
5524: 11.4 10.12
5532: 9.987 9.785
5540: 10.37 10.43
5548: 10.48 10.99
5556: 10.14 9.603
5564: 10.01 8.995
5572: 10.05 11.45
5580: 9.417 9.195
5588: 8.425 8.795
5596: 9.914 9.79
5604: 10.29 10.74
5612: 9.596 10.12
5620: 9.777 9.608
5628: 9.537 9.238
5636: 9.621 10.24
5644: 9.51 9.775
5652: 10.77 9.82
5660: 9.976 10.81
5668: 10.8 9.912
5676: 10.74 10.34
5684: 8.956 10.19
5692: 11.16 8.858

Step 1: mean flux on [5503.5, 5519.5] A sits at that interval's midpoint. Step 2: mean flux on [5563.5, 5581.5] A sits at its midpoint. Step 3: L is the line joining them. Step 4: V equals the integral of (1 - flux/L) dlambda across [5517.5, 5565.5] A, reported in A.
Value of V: -2.7 A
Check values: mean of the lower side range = 9.47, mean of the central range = 10.3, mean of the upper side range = 10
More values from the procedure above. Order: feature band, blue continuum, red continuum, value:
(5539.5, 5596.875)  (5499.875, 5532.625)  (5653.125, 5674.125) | 1.02 A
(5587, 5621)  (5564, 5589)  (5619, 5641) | -0.35 A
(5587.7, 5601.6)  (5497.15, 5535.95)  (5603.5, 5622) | 1.03 A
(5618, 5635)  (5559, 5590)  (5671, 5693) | 0.62 A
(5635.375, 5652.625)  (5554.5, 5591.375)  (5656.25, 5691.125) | 0.19 A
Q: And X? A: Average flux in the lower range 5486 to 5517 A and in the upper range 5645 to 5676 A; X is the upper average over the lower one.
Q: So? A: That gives 1.1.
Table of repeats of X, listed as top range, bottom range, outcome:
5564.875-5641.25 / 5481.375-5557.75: 0.97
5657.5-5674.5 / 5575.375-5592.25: 1.11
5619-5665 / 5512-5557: 0.96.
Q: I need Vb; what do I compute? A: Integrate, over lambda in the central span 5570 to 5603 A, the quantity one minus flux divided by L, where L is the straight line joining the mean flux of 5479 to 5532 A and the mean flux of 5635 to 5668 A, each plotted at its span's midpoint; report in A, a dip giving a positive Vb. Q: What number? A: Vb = 1.0 A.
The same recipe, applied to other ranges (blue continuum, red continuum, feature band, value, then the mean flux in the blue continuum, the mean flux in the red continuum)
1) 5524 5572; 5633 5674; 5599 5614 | -0.01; 10.1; 10.1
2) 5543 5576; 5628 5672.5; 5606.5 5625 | 0.20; 10.2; 10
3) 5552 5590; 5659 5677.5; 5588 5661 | 2.53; 9.77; 10.5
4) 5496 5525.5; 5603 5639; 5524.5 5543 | -0.71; 9.81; 9.83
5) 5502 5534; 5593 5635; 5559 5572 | 0.35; 9.91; 9.83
